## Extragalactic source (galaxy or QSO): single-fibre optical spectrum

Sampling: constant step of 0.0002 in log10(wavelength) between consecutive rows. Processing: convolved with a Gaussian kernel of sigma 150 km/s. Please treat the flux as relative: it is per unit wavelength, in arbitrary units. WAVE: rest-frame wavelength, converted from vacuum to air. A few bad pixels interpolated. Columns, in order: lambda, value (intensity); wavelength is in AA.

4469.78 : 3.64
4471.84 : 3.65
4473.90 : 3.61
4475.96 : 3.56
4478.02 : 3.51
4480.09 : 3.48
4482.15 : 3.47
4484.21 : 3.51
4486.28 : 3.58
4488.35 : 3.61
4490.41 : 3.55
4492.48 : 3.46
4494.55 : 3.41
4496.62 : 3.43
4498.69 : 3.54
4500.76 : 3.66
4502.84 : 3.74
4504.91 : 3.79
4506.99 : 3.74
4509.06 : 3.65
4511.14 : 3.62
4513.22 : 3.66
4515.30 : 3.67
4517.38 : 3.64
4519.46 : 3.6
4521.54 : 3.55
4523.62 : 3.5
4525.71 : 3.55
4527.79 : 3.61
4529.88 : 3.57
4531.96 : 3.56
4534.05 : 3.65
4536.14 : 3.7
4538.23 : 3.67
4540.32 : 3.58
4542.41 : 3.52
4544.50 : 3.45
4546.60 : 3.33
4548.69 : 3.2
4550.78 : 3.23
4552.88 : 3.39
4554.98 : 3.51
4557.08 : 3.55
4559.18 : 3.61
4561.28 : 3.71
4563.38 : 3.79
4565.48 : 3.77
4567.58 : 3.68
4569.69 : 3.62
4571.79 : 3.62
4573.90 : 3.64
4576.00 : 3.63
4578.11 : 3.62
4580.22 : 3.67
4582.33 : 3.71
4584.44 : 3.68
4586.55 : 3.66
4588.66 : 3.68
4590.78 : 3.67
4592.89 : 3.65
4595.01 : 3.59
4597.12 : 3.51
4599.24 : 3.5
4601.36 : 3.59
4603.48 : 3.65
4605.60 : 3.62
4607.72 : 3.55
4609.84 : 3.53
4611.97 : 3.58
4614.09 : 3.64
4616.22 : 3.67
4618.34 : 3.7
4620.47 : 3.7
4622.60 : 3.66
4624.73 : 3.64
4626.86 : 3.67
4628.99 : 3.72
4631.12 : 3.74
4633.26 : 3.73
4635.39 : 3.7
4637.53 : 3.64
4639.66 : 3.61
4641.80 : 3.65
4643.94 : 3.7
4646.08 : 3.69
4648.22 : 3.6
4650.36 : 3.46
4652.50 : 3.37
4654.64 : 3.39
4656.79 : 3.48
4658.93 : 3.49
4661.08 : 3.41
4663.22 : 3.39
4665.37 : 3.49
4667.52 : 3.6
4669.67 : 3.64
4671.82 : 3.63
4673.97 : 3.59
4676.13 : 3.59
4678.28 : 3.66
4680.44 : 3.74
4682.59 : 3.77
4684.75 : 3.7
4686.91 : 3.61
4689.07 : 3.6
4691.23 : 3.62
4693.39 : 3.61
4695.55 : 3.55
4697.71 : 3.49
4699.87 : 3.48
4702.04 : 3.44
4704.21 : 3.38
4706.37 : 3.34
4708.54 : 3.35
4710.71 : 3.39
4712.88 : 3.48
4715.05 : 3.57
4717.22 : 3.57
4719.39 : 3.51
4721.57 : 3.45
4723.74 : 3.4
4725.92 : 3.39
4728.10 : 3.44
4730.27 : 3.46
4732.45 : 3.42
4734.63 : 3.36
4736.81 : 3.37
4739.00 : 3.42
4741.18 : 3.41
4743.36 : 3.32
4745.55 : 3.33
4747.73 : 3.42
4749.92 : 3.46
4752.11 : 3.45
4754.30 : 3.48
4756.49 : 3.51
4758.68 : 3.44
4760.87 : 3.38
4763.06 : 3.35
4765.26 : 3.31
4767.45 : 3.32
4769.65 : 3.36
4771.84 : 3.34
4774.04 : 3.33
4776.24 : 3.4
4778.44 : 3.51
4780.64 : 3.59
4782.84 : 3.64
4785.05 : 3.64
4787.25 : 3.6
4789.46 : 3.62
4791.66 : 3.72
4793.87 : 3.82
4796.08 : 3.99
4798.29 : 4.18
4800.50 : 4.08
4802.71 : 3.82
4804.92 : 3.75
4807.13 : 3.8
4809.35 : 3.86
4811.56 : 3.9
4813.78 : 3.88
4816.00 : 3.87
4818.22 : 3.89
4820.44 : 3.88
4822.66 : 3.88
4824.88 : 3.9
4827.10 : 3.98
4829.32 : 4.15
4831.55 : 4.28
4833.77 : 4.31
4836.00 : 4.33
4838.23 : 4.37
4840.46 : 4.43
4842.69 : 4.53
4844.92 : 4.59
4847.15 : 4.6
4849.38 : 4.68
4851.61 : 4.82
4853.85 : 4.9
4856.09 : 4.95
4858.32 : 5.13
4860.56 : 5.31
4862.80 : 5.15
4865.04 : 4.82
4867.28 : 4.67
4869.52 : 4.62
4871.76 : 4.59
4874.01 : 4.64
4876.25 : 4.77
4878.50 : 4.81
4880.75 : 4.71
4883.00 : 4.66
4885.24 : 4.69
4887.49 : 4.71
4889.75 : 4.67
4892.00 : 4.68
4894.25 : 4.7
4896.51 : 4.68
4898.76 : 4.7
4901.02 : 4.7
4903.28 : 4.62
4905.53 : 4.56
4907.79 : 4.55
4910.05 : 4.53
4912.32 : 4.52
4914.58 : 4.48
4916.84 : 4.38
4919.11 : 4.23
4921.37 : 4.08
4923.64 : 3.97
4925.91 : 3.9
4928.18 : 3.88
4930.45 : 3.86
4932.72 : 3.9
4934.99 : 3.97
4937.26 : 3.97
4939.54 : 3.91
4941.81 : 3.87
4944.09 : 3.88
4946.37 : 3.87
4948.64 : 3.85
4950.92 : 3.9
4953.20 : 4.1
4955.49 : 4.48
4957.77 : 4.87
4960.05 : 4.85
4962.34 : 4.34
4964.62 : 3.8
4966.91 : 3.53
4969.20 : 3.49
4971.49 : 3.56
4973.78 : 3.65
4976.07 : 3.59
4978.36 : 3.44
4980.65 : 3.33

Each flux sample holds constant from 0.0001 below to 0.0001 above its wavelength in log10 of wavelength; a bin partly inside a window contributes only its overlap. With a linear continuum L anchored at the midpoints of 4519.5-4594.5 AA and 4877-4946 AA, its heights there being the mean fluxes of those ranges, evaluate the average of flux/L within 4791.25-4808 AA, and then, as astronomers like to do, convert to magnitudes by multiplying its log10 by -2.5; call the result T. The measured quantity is 0.056 mag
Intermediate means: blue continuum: 3.59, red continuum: 4.35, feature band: 3.9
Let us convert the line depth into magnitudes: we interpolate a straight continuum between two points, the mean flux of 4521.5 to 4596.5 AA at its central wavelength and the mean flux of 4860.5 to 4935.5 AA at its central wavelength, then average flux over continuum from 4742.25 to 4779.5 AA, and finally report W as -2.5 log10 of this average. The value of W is 0.21 mag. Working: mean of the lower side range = 3.59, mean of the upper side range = 4.51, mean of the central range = 3.39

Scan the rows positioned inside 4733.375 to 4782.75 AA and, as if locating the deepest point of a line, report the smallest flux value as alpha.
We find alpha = 3.31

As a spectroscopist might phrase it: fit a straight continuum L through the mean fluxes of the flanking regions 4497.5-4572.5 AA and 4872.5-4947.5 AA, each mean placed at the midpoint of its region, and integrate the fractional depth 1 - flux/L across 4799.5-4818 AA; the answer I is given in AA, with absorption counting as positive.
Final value 1.3 AA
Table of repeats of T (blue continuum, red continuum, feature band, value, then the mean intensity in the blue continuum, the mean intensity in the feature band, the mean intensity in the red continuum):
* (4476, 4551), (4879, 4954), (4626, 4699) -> 0.07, 3.56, 3.6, 4.3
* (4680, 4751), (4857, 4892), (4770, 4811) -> 0.11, 3.48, 3.7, 4.79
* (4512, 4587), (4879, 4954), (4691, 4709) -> 0.12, 3.59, 3.47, 4.3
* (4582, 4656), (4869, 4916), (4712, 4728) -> 0.15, 3.62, 3.48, 4.65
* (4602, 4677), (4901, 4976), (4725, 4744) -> 0.11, 3.6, 3.4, 4.11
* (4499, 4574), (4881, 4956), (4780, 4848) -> 0.03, 3.59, 4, 4.29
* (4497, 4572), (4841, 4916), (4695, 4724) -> 0.20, 3.59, 3.46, 4.72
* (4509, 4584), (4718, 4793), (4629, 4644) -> -0.05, 3.58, 3.68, 3.45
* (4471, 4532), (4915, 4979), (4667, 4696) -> 0.03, 3.58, 3.64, 3.98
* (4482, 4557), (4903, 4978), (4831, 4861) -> -0.18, 3.55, 4.65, 4.08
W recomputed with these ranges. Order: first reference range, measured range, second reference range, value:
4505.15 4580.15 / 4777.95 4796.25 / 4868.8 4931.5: 0.148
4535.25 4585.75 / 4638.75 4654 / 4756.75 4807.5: 0.004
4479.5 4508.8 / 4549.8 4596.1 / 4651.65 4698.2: -0.016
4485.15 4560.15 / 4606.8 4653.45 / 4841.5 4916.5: 0.078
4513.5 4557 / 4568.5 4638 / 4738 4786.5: -0.044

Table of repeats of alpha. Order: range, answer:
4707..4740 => 3.35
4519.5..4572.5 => 3.2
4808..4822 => 3.86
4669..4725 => 3.34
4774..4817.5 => 3.33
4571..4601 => 3.5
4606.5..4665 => 3.37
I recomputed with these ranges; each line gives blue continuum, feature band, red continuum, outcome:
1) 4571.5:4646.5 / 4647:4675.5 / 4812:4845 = 1.9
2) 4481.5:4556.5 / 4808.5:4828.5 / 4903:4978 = 0.1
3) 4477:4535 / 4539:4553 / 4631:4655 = 0.8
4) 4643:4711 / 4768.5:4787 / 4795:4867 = 2.6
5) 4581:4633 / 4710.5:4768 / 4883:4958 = 7.2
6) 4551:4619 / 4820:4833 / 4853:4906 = 1.5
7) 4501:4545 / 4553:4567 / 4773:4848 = 0.1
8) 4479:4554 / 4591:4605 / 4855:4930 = 0.7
